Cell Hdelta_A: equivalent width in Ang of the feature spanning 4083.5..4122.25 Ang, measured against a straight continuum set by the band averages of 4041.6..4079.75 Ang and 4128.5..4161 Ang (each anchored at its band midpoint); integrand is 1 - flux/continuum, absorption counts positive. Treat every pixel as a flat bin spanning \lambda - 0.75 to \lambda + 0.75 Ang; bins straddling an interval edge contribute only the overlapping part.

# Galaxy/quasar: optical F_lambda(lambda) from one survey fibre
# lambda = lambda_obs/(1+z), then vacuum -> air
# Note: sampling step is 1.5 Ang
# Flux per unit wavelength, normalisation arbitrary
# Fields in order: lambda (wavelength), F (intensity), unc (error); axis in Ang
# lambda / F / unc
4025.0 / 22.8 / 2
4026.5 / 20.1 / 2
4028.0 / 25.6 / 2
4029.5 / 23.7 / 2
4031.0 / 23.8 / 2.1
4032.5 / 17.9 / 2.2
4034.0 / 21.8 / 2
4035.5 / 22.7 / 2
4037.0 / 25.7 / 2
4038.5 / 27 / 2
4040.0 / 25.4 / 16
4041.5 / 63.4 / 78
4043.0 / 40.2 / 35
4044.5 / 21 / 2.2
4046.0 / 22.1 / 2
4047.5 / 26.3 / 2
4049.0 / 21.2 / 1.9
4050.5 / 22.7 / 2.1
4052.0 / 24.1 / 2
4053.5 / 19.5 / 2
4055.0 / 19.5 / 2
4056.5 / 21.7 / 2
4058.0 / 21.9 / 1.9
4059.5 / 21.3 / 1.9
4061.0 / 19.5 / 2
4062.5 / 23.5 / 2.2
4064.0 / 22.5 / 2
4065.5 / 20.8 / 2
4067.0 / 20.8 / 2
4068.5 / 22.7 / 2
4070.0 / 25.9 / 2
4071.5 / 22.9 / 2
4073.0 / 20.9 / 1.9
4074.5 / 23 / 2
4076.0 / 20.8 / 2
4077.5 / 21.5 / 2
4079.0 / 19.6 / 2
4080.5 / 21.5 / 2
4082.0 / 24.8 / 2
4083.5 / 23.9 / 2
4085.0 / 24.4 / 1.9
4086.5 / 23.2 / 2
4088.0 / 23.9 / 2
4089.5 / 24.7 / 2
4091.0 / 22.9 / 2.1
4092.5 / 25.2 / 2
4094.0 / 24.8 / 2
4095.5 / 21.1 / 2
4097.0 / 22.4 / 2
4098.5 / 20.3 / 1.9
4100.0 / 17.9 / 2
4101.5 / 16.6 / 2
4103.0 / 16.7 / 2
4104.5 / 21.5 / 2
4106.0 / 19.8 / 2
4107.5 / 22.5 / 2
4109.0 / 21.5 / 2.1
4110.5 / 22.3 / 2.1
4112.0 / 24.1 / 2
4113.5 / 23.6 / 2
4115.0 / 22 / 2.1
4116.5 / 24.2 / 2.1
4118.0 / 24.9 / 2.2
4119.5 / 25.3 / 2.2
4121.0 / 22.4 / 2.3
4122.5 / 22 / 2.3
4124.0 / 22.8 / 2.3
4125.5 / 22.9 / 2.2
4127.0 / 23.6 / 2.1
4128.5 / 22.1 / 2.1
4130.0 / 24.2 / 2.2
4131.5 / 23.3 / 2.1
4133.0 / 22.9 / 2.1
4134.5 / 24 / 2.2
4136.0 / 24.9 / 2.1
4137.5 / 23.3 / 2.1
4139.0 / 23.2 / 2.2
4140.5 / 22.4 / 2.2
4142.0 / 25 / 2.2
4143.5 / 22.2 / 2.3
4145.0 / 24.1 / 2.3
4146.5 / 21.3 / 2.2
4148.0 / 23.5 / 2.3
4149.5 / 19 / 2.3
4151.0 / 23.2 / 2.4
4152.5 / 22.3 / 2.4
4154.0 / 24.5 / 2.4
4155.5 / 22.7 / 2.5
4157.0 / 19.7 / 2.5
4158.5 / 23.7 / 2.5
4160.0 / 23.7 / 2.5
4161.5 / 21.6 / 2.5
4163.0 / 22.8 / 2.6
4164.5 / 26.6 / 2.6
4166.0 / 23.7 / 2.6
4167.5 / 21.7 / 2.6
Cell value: 1.3 Ang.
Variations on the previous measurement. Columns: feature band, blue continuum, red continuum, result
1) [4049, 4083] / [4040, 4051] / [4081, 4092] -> 6.7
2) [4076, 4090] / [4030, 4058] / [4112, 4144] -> 1.0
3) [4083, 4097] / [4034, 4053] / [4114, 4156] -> 1.0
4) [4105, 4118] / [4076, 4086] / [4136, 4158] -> 0.0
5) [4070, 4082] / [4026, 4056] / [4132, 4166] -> 1.4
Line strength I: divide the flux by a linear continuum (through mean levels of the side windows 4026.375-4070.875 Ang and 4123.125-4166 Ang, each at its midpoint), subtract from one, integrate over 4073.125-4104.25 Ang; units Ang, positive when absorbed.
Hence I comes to 2.6 Ang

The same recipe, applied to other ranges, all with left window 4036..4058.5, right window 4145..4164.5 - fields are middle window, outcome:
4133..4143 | -0.20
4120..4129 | 0.39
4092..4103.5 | 1.95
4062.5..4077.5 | 2.09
